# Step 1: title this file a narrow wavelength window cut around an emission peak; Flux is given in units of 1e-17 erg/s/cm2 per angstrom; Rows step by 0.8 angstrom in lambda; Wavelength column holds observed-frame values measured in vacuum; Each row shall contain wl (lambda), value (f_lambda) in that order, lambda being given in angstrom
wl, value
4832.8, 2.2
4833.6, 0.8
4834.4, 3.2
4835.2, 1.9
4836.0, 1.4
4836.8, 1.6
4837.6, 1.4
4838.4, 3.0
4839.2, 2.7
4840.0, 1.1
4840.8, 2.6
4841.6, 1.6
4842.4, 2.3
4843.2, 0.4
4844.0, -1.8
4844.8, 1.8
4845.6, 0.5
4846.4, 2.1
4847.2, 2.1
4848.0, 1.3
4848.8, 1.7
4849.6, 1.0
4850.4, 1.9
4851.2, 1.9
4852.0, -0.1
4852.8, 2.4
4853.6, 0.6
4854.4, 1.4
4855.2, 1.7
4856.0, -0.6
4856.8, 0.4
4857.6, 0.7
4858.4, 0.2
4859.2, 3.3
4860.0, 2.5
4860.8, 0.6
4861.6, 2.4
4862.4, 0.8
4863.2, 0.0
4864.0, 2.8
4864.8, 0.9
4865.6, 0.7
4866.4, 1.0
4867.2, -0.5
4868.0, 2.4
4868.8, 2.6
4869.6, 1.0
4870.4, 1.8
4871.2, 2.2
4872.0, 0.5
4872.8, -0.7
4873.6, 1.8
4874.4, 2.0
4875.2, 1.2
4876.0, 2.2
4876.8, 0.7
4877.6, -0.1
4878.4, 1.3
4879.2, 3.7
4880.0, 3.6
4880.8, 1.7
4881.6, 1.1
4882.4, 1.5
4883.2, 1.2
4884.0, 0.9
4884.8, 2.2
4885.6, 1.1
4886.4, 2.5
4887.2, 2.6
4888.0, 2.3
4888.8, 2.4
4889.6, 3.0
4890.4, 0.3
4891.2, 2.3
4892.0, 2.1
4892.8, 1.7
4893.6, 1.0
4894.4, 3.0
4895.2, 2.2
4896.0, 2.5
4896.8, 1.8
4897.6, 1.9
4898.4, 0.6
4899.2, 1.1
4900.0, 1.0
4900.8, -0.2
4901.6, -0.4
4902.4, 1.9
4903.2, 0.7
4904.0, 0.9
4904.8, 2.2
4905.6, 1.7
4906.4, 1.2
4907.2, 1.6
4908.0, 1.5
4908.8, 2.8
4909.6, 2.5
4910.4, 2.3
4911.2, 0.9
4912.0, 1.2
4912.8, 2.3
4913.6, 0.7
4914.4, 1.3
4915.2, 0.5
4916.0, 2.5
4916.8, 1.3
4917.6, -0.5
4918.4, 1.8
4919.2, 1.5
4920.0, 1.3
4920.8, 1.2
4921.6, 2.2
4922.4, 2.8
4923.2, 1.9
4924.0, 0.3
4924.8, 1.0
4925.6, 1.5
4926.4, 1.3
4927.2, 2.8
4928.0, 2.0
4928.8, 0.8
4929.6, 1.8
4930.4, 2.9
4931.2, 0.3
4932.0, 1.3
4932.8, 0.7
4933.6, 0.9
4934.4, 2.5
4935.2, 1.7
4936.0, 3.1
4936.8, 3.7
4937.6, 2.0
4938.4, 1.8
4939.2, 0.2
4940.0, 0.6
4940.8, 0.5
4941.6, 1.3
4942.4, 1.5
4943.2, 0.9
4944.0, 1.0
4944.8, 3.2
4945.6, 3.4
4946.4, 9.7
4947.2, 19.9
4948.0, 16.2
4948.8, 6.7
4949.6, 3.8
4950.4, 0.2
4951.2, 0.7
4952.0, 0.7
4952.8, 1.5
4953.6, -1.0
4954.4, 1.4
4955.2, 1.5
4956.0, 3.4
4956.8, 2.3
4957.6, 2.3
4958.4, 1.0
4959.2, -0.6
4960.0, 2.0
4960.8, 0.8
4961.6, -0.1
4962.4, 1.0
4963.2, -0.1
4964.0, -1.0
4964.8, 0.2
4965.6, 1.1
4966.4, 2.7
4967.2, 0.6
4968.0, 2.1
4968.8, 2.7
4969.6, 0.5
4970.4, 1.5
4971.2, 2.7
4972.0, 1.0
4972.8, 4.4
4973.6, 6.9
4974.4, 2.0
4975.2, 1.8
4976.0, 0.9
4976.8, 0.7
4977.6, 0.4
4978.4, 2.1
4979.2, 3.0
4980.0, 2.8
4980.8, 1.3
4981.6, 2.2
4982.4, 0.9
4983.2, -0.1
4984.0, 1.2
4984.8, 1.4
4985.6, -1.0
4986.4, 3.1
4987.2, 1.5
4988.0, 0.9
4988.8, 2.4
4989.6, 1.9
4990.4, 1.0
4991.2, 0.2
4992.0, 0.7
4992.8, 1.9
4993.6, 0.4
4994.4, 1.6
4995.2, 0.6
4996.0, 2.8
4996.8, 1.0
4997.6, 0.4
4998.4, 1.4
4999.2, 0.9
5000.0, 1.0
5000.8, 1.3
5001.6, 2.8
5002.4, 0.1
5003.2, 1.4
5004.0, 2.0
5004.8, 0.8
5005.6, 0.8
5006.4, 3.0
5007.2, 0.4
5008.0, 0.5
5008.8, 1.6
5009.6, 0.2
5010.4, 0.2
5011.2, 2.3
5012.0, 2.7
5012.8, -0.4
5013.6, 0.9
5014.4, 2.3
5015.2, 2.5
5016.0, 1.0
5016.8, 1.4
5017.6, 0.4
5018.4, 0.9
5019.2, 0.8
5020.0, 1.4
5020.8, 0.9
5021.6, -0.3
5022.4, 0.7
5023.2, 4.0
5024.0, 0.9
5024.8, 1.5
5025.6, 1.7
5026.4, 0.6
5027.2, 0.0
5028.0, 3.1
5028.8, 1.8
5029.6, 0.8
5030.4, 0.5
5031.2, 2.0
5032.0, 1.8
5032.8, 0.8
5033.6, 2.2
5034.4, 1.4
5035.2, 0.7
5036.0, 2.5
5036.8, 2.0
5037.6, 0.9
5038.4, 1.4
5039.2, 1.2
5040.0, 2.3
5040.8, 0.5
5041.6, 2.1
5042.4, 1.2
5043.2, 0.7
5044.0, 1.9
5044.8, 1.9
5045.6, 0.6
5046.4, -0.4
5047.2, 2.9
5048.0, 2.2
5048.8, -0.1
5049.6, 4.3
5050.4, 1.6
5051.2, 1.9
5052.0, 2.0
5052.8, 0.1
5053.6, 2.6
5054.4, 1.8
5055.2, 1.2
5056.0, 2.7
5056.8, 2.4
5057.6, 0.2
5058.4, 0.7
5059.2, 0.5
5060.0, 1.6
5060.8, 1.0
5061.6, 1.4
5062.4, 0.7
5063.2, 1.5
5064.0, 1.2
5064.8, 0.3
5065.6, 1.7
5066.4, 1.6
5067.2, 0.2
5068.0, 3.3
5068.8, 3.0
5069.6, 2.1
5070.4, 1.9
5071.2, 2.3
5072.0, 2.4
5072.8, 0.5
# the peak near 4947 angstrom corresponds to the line H-gamma 4340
